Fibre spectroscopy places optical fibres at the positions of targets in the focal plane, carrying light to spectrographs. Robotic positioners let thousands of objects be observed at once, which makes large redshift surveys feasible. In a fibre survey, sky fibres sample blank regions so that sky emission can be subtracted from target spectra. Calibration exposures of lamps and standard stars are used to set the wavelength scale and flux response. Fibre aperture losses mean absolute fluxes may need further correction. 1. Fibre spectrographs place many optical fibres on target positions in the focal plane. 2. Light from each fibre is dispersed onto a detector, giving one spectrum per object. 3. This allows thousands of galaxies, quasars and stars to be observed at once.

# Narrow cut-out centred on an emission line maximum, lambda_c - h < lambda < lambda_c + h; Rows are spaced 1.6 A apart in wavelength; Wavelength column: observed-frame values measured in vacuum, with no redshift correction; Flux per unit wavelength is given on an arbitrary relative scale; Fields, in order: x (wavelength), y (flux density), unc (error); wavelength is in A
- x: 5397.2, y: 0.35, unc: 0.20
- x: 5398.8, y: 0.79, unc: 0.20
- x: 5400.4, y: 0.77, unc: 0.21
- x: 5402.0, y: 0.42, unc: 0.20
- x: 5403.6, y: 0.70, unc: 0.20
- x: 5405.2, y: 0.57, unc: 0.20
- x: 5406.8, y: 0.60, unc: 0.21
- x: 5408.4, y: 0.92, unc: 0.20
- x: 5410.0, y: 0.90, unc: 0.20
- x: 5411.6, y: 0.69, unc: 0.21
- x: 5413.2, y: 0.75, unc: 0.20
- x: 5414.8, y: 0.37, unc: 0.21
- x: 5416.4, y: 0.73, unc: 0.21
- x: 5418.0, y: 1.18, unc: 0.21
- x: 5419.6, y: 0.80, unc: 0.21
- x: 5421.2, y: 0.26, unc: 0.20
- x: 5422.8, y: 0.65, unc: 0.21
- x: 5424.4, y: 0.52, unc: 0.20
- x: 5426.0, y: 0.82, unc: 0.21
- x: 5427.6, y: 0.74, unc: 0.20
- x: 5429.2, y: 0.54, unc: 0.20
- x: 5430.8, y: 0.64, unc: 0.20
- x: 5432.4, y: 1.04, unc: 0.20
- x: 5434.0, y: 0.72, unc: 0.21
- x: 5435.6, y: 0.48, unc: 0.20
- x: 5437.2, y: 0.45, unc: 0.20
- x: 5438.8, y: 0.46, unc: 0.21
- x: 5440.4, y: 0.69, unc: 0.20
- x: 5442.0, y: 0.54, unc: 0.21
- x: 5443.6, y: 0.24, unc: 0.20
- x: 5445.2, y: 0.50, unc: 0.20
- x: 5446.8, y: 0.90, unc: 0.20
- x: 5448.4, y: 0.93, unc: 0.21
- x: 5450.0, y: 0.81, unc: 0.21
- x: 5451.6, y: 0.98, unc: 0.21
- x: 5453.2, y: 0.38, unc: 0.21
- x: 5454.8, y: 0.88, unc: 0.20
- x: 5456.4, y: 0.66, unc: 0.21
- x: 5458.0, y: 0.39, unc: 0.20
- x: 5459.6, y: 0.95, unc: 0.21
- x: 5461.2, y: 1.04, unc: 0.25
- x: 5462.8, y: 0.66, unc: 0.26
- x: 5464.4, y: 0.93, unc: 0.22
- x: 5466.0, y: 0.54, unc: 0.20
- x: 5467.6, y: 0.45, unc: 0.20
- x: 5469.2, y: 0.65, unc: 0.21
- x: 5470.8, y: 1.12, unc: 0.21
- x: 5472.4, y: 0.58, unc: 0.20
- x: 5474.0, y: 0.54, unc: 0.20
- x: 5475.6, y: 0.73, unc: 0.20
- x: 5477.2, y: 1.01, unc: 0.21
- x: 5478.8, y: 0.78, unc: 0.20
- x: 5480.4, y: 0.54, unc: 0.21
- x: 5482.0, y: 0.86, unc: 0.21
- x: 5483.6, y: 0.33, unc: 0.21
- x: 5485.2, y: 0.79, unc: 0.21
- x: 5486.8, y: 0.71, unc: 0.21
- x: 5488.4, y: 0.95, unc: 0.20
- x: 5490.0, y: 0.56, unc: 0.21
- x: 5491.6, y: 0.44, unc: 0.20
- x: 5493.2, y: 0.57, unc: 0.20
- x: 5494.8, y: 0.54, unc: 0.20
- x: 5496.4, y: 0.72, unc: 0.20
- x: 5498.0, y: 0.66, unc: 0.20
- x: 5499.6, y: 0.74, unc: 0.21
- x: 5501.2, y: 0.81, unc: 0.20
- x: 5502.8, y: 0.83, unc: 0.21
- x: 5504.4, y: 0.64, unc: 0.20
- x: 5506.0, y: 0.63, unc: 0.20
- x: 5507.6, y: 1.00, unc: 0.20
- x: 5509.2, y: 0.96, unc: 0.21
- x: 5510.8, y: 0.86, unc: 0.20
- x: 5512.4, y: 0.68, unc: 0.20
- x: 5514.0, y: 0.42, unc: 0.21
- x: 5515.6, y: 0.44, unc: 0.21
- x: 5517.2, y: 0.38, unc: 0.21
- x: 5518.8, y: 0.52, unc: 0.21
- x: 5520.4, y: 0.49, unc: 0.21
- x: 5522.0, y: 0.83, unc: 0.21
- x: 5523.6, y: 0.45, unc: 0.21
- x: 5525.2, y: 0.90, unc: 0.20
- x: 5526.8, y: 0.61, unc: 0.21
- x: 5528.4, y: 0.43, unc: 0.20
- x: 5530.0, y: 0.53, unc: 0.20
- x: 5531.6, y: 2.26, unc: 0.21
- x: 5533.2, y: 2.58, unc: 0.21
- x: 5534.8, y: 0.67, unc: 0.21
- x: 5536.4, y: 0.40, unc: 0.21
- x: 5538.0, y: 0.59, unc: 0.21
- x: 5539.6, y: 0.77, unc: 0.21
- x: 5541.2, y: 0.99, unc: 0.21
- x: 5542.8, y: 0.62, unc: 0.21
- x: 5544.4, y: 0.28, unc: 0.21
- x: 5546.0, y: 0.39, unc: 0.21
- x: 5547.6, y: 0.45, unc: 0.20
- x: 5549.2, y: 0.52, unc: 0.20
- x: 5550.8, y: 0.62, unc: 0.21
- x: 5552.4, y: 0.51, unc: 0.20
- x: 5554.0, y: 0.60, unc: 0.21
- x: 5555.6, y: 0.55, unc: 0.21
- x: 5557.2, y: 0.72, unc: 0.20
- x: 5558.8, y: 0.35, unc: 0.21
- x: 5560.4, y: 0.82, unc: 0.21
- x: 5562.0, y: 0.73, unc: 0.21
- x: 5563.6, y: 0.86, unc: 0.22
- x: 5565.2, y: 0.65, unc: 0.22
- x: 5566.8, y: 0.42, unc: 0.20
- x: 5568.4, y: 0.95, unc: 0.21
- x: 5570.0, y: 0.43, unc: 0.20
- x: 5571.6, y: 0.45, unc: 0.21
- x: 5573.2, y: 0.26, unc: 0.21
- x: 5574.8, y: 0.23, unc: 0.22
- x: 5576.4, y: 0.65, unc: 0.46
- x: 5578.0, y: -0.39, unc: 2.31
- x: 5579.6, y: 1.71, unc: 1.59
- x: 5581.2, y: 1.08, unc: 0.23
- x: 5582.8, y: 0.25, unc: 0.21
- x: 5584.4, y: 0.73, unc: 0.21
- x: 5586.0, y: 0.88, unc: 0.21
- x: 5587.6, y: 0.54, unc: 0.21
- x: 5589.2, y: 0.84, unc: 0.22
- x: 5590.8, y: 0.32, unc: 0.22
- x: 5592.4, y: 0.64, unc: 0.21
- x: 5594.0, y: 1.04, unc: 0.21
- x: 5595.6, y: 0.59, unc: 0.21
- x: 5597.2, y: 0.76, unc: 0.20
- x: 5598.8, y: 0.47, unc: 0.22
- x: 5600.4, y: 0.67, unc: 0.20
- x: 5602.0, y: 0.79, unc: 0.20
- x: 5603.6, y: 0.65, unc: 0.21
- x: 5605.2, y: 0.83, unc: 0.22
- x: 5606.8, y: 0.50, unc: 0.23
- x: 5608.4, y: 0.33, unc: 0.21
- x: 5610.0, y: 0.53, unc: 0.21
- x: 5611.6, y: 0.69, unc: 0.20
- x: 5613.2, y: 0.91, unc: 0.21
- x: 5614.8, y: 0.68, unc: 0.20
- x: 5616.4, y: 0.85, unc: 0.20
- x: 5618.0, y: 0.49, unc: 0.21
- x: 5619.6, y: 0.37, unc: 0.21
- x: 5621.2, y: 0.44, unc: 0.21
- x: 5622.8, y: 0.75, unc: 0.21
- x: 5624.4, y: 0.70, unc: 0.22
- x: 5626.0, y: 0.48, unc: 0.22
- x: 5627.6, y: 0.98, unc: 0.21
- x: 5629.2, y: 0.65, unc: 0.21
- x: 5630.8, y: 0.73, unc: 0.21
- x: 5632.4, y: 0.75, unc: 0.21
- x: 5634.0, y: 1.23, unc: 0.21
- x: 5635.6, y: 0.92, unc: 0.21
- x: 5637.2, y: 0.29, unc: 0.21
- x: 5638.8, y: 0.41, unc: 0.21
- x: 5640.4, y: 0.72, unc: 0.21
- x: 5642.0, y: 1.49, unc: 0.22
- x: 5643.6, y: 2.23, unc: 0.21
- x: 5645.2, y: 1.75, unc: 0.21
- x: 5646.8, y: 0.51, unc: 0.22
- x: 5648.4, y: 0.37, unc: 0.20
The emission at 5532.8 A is H-beta 4861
